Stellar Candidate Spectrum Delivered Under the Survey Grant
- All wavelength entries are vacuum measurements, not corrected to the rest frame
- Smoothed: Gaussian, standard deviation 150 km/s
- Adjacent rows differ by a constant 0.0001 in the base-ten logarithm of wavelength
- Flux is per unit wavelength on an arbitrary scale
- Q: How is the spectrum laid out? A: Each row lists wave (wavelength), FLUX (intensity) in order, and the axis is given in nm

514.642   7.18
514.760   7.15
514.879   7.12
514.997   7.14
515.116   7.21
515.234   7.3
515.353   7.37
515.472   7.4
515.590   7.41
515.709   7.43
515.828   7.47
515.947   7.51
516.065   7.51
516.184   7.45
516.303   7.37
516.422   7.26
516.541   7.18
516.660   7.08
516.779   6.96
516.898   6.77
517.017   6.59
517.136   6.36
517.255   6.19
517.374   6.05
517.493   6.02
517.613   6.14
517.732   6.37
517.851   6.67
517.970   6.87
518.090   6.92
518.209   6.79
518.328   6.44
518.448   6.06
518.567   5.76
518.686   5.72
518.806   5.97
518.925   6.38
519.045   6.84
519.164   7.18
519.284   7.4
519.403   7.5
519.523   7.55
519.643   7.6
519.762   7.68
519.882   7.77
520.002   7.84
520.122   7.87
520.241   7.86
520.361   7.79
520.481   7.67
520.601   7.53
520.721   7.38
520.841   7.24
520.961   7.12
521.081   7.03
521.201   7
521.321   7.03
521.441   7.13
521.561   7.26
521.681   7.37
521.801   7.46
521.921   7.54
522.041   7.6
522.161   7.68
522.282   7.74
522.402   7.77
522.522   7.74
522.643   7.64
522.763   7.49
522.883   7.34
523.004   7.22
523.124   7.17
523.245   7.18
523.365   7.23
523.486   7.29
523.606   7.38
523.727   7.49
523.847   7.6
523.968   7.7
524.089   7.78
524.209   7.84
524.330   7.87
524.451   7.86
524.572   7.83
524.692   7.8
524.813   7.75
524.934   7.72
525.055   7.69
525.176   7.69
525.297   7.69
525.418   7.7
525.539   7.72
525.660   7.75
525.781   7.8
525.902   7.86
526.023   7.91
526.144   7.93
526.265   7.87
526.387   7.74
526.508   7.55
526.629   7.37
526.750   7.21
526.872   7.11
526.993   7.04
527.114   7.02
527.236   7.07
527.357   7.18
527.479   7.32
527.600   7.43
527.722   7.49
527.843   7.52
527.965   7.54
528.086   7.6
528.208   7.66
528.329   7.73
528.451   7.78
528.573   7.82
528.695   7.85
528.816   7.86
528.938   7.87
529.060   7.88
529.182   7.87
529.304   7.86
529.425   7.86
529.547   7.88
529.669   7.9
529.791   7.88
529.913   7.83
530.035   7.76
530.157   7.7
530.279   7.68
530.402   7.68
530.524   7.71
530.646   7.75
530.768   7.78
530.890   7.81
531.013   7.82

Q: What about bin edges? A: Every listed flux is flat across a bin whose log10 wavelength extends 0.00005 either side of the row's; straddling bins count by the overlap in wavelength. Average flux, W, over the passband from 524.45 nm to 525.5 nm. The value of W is 7.74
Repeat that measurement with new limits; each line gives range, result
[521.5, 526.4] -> 7.63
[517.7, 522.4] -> 7.16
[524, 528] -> 7.6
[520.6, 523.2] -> 7.38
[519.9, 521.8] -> 7.42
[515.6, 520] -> 6.87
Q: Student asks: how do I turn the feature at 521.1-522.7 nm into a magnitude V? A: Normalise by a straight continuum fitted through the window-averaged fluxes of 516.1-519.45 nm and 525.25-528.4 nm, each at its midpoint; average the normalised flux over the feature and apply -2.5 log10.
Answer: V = -0.06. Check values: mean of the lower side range 6.66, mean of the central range 7.45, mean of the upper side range 7.53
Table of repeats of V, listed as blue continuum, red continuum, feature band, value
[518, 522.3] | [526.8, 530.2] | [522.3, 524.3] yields -0.023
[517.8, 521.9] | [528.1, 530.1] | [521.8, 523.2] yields -0.031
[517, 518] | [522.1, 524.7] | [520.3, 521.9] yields -0.034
